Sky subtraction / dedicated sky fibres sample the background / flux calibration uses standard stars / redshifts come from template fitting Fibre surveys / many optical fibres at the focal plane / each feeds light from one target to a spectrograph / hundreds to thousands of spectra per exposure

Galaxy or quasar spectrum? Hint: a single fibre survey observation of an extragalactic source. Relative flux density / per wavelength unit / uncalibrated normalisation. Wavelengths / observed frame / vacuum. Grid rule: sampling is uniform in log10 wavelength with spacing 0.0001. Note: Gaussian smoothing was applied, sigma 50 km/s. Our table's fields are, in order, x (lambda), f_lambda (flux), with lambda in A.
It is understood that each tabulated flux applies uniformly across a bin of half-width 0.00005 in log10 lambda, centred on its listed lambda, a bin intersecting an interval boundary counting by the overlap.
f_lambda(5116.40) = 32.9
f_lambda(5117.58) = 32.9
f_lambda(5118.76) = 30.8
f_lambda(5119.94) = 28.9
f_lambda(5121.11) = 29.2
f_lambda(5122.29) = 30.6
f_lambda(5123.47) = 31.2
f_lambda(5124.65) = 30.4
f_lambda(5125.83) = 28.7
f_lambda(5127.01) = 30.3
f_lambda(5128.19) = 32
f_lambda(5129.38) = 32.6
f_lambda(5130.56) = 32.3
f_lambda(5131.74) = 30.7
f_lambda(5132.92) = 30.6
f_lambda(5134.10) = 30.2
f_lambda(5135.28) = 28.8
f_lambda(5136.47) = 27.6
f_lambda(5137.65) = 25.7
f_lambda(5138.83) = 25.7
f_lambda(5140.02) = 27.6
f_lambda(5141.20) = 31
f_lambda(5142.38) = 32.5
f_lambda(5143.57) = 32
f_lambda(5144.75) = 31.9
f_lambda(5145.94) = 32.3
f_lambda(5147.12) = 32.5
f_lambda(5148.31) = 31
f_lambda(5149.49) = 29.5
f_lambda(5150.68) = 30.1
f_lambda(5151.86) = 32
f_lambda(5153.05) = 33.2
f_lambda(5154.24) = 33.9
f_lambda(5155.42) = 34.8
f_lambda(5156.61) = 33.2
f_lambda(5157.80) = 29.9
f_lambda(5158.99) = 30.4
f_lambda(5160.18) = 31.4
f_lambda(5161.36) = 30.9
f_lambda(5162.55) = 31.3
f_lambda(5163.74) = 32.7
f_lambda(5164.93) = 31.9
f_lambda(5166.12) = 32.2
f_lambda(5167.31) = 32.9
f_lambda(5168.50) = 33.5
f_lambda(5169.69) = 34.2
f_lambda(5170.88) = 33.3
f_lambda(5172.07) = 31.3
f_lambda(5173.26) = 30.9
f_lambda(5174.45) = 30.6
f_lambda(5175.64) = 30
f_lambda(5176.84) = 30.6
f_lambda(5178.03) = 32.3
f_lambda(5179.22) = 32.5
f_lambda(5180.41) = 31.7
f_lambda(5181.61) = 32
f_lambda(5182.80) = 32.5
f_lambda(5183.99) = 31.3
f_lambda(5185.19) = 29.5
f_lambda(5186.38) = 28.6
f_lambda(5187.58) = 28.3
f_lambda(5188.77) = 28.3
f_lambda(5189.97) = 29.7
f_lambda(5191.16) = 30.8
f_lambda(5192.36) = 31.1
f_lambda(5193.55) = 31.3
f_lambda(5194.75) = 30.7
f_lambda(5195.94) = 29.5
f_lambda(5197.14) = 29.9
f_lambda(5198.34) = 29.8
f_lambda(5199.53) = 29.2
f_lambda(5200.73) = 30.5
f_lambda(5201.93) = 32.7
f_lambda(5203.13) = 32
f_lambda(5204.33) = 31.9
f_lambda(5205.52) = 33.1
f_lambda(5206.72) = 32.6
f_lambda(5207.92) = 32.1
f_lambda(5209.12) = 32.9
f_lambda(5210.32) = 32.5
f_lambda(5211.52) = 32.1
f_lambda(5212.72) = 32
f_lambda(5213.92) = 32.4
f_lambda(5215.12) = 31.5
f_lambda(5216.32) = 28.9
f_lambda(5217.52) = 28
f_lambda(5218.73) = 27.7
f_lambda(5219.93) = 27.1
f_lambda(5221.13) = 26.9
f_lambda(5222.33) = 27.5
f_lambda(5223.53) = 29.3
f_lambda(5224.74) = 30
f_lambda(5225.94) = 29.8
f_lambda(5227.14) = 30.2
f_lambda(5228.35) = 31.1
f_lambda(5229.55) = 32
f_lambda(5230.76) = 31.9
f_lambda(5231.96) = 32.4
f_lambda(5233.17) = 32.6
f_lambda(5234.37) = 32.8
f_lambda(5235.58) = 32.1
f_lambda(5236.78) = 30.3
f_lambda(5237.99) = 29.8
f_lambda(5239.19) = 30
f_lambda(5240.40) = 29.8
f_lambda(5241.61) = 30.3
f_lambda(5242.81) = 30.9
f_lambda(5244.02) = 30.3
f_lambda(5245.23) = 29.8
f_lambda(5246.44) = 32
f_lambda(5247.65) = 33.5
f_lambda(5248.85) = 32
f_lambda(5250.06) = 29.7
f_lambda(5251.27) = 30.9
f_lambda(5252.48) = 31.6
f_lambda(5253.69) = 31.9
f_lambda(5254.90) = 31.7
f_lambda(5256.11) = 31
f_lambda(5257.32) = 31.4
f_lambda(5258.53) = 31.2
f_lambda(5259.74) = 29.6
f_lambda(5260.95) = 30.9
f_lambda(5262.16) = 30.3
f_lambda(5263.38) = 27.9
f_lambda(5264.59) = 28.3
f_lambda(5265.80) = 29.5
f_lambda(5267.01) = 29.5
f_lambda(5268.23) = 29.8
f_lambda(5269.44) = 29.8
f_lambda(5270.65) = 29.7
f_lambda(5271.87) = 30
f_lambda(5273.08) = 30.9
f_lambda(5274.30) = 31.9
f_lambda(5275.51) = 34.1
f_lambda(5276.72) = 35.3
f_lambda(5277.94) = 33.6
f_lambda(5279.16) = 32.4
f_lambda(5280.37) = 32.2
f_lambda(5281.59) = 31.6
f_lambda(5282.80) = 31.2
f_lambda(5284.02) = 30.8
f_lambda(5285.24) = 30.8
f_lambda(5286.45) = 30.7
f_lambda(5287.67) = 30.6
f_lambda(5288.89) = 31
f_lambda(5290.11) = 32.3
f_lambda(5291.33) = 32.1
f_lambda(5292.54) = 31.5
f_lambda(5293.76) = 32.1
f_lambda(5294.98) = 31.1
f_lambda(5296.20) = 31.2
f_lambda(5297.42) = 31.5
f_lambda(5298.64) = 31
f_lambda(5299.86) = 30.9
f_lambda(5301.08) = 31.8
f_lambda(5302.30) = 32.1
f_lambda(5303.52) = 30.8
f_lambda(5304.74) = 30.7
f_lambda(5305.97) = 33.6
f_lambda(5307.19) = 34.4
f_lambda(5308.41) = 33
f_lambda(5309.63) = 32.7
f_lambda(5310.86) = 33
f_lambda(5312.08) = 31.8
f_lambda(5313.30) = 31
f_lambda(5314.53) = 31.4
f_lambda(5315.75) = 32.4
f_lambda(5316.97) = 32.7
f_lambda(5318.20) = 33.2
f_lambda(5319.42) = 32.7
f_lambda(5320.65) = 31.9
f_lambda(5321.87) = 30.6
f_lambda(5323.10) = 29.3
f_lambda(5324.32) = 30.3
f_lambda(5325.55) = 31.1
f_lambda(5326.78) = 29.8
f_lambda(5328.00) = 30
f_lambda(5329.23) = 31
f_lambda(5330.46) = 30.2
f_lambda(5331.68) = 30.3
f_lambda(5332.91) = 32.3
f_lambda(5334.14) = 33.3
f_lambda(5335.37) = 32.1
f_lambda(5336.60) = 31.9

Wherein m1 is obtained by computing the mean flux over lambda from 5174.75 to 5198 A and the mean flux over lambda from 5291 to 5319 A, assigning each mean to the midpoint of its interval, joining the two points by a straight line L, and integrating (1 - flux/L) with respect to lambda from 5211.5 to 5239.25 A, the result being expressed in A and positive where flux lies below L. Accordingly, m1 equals 0.6 A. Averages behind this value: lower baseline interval 30.5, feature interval 30.3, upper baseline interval 32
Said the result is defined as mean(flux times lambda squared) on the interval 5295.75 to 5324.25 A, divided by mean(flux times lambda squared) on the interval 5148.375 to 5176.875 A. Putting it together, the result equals 1.06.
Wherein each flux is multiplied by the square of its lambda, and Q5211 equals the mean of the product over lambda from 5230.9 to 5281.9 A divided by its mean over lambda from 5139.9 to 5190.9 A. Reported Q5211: 1.02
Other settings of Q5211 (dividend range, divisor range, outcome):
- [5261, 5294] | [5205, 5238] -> 1.03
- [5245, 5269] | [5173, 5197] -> 1.03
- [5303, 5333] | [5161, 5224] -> 1.07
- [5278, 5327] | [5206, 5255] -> 1.06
